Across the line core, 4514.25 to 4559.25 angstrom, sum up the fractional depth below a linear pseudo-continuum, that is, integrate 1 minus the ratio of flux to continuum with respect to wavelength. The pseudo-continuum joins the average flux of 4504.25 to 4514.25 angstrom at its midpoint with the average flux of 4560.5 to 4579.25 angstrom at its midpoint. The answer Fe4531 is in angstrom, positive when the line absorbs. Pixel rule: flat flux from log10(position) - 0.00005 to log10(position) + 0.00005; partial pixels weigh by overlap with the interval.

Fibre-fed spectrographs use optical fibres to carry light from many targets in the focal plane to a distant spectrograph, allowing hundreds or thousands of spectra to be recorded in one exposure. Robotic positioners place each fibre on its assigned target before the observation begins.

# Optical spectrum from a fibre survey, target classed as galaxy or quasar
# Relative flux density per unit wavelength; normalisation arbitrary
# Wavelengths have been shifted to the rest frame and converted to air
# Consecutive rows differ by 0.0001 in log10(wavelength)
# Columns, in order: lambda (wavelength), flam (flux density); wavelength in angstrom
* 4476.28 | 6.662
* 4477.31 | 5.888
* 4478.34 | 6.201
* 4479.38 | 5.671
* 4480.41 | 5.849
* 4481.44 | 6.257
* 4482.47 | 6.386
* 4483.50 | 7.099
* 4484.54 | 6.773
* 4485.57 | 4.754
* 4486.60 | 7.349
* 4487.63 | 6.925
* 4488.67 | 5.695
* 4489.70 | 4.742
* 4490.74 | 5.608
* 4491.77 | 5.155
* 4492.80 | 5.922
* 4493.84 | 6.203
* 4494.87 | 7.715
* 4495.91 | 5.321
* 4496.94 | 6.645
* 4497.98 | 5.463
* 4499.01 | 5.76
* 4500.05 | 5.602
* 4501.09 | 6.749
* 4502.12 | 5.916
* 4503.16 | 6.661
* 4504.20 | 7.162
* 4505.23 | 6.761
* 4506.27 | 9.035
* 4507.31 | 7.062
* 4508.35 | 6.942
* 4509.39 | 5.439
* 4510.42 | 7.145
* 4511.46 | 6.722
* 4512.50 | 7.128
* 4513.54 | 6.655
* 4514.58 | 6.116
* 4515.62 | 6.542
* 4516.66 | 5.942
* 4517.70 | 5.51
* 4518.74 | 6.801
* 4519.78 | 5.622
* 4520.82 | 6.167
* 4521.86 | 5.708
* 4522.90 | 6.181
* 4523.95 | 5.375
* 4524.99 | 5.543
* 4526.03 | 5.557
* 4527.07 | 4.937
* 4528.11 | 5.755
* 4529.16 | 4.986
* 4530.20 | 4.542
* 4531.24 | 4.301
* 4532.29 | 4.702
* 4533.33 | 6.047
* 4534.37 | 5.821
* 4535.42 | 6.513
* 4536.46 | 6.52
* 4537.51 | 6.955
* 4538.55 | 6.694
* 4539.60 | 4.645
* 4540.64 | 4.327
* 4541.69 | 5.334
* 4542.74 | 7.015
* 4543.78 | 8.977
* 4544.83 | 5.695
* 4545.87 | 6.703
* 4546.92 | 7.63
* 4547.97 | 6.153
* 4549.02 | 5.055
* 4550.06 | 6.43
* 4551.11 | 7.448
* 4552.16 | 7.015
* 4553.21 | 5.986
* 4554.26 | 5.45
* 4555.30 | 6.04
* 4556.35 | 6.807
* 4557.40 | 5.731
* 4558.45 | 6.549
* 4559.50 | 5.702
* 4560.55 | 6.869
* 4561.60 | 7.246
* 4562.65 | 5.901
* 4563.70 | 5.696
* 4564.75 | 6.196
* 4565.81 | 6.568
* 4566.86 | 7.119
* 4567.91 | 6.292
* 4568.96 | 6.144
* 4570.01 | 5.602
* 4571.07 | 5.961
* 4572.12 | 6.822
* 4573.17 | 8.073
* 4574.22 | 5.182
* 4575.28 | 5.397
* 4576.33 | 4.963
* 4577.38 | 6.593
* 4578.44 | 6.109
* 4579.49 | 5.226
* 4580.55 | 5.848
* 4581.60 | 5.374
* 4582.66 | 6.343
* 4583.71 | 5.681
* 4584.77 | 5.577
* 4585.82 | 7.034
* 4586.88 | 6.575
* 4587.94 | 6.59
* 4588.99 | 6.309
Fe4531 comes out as 4.3 angstrom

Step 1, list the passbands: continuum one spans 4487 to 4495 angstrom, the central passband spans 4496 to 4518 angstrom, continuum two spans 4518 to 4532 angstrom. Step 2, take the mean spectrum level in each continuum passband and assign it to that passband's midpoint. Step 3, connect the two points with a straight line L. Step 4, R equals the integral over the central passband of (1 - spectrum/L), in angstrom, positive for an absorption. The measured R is -3.0 angstrom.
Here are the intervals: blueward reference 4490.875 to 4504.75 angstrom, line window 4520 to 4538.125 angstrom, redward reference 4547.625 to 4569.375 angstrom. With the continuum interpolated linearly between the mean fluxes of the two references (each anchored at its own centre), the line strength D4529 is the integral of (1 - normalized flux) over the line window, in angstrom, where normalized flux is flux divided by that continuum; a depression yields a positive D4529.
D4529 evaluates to 1.77 angstrom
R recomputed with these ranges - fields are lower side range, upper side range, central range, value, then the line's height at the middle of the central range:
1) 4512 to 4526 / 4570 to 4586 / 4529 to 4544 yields 0.66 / 6.05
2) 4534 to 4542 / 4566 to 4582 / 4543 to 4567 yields -2.08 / 5.96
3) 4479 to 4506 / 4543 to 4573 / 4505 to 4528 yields -0.06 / 6.28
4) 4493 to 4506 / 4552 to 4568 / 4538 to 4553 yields -0.09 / 6.32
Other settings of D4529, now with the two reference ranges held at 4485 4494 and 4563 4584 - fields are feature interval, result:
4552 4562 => -0.48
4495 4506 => -0.90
